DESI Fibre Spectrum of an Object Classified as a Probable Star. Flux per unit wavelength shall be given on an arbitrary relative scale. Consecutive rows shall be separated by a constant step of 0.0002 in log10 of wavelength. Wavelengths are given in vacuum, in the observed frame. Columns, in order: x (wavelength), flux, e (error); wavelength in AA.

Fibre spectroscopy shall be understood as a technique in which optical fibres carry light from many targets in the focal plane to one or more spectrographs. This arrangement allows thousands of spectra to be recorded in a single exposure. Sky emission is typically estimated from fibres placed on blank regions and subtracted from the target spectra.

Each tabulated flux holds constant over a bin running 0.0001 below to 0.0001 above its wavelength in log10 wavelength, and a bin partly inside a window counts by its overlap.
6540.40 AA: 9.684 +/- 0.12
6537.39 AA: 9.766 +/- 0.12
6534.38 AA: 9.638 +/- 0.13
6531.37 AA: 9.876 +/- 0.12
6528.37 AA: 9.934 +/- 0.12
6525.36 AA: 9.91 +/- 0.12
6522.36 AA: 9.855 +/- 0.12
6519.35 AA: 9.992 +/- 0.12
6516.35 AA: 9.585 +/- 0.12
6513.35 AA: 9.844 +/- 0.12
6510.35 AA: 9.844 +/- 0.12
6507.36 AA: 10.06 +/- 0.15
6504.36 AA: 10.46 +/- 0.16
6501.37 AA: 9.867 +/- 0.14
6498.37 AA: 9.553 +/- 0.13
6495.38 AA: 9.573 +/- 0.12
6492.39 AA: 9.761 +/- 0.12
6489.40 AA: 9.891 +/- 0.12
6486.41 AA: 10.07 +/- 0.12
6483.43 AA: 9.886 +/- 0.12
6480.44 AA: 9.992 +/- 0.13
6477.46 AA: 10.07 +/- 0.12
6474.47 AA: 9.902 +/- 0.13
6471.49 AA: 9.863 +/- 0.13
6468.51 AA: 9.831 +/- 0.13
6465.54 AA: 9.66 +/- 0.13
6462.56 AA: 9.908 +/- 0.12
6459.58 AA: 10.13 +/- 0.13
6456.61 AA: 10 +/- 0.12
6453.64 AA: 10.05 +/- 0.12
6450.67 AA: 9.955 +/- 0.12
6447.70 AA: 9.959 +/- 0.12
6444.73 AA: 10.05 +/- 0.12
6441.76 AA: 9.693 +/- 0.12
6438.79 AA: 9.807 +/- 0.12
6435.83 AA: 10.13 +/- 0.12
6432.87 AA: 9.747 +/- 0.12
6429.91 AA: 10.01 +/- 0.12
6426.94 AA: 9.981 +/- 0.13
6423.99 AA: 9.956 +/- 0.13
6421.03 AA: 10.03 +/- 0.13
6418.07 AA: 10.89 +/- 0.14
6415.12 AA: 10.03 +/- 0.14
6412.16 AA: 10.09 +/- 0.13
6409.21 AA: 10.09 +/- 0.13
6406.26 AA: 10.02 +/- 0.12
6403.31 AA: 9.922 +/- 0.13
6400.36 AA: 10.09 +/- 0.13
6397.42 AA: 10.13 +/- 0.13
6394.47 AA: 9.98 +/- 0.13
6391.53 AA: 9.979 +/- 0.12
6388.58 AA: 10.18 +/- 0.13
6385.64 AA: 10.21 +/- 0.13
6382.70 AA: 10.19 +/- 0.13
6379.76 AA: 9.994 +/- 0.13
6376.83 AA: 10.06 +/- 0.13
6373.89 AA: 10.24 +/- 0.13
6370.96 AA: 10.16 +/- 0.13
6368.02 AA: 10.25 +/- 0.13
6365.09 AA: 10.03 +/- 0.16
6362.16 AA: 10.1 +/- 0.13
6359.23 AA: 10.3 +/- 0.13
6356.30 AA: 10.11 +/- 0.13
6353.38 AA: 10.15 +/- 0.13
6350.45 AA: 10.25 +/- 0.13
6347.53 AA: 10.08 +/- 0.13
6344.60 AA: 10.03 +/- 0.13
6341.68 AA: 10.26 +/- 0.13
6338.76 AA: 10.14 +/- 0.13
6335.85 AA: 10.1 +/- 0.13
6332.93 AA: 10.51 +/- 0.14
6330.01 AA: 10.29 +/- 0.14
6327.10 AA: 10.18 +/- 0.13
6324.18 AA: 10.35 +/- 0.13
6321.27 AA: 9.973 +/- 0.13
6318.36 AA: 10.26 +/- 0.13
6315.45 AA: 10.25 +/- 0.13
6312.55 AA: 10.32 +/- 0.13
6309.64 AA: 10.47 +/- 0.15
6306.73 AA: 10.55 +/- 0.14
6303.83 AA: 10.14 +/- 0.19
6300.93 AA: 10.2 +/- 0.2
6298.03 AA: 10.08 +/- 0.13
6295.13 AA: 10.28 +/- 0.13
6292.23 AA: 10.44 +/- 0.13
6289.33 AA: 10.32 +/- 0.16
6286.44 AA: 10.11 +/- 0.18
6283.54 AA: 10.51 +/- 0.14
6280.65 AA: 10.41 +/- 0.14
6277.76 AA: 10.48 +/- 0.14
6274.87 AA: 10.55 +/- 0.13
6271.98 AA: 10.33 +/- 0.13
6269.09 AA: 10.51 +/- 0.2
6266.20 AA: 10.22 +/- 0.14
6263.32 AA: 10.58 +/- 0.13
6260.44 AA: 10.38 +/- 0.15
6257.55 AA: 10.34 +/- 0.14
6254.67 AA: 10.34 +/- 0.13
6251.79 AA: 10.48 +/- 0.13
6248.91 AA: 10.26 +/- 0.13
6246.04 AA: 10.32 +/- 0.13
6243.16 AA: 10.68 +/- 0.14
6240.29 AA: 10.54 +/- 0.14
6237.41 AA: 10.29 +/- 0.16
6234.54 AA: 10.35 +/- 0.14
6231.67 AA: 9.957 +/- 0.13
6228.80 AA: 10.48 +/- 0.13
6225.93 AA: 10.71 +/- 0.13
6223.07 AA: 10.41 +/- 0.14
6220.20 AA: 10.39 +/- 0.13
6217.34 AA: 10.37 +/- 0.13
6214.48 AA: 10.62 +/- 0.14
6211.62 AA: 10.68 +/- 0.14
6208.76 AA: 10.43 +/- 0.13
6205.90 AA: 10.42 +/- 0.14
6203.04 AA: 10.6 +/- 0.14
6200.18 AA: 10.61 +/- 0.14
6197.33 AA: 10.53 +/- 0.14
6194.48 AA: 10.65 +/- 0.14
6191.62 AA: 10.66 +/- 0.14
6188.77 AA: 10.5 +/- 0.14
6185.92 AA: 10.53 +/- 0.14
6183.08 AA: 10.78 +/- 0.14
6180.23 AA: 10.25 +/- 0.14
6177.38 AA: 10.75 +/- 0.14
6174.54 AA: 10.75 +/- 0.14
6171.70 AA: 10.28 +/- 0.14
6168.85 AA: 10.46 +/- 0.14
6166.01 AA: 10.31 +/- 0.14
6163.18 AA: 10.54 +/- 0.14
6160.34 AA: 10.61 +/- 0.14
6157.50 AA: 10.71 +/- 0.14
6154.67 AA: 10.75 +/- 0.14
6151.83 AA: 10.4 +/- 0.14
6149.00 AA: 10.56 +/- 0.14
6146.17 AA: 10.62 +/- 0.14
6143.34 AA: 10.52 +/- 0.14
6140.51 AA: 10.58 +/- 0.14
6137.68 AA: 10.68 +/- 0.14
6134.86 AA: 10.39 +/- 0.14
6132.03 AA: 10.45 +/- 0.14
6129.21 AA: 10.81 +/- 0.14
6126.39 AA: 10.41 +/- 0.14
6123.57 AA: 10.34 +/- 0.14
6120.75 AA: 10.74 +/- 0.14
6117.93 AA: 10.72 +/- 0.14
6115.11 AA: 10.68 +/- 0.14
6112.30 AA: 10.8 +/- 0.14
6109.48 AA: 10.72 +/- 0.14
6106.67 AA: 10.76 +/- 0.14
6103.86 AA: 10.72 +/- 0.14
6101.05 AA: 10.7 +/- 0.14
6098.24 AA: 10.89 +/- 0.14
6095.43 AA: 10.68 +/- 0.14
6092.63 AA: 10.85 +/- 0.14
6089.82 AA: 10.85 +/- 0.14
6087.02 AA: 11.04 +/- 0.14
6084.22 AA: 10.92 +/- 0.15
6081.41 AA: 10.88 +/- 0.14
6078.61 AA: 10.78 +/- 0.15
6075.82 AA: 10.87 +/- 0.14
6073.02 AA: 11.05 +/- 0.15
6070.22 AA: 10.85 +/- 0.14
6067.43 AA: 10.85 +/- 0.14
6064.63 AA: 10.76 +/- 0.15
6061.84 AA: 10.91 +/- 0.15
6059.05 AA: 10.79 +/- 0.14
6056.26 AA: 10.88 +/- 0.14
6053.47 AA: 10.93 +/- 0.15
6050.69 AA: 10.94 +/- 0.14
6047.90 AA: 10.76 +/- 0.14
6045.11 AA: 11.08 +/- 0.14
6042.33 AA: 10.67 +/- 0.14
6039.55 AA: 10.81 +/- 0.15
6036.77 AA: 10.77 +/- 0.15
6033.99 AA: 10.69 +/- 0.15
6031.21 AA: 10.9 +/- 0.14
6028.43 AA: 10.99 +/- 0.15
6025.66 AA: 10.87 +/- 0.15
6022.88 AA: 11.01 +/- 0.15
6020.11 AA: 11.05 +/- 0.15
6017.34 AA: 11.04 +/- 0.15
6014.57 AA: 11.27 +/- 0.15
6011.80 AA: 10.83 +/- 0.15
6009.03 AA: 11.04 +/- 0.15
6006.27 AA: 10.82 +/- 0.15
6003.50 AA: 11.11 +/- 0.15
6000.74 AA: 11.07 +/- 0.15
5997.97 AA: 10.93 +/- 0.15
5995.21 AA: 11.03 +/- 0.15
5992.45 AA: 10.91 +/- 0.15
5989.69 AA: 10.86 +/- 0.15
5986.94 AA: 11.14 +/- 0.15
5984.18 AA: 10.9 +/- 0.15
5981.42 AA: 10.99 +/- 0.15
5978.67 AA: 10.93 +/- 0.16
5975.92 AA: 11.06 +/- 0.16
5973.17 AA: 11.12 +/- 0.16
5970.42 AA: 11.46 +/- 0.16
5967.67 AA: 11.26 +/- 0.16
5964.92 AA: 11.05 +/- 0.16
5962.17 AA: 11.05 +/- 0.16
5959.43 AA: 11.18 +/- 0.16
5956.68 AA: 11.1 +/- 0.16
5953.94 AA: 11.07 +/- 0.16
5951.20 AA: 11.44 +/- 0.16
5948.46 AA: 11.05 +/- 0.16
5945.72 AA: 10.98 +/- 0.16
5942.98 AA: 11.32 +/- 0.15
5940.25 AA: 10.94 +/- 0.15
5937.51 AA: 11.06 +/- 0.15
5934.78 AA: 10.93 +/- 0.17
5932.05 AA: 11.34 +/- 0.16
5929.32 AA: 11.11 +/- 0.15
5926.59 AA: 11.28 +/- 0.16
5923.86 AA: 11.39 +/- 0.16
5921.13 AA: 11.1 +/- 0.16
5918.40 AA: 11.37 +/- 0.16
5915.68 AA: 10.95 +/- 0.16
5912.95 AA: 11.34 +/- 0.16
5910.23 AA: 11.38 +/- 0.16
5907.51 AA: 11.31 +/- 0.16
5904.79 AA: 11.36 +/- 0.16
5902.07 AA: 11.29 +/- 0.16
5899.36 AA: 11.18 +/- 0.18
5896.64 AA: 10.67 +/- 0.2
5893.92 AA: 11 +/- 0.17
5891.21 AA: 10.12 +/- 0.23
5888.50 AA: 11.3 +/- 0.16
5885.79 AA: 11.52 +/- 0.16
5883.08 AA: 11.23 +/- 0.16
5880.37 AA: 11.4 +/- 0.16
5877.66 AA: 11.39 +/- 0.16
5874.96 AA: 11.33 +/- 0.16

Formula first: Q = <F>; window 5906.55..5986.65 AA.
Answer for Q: 11.2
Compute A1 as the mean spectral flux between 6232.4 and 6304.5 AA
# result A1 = 10.4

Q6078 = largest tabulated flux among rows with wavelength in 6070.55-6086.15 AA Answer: 11.05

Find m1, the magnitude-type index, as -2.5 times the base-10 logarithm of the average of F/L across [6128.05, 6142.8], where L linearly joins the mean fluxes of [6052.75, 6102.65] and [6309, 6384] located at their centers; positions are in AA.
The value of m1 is 0.01 mag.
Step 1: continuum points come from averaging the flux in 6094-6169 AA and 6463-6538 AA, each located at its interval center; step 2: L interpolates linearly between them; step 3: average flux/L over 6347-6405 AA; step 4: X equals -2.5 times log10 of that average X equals 0.00 mag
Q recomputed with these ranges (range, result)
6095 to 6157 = 10.6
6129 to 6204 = 10.6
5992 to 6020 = 11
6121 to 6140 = 10.5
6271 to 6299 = 10.4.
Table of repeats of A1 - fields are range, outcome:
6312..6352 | 10.2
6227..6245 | 10.4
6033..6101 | 10.9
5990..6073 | 10.9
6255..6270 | 10.4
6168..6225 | 10.5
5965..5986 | 11.1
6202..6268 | 10.4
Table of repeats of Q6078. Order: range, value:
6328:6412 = 10.51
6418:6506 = 10.89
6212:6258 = 10.71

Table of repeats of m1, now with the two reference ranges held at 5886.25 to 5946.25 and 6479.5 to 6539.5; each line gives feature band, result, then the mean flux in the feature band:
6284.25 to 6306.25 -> 0.01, 10.2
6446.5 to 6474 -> 0.00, 9.93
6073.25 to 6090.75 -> -0.01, 10.9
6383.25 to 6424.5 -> 0.00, 10.1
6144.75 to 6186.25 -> 0.00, 10.6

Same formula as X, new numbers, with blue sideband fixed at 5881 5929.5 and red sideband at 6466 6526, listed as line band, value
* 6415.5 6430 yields -0.014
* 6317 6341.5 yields 0.002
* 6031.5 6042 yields 0.012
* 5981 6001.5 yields 0.001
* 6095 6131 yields 0.003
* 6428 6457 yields 0.007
